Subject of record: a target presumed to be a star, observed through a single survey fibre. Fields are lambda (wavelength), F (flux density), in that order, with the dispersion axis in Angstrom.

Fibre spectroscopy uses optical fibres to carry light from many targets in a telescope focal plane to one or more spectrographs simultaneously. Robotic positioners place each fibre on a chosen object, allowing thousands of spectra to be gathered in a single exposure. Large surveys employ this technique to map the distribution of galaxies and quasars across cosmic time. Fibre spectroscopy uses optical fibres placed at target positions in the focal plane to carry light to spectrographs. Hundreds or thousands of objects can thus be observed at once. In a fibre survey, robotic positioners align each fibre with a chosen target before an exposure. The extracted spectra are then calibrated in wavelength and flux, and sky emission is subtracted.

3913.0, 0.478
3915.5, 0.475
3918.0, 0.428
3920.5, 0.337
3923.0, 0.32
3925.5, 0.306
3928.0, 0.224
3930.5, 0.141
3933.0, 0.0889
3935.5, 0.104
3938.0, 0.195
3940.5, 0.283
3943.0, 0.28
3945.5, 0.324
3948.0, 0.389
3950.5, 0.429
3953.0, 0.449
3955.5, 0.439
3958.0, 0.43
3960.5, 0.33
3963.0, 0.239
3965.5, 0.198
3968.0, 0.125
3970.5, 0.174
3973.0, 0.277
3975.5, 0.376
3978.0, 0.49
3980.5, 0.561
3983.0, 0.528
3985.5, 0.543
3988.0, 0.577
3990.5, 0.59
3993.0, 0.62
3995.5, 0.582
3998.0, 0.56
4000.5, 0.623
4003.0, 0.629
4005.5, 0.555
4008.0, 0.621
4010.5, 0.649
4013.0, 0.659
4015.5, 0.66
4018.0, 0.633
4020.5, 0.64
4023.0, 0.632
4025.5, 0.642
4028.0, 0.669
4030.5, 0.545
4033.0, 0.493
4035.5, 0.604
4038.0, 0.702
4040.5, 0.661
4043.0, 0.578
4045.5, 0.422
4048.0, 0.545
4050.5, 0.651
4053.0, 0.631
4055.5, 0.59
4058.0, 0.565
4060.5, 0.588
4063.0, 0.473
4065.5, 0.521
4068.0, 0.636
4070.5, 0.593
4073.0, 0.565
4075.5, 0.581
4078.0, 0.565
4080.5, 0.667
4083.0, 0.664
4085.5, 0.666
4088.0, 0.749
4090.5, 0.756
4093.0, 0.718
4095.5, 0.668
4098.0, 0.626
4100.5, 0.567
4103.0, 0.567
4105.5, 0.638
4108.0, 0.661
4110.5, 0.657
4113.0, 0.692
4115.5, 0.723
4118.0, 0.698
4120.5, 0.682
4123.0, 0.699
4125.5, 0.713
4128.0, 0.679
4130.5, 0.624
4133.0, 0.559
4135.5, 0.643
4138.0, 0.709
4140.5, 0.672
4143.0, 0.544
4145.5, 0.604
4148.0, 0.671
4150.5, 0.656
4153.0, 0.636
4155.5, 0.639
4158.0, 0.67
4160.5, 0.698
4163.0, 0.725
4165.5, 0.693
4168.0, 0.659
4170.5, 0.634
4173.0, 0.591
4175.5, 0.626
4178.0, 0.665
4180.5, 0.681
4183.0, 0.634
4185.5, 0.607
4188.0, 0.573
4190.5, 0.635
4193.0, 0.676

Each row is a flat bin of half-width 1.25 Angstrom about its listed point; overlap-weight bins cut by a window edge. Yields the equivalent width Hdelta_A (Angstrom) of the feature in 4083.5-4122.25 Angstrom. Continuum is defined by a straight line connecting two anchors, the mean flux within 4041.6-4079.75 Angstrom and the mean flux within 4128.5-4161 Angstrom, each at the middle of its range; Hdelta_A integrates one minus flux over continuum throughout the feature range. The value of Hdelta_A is -4.31 Angstrom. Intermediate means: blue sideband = 0.569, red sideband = 0.64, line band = 0.671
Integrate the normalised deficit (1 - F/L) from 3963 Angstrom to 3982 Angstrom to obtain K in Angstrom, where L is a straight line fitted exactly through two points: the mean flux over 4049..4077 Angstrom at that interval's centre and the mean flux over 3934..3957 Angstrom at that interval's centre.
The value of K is 3.6 Angstrom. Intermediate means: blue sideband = 0.32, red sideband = 0.581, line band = 0.312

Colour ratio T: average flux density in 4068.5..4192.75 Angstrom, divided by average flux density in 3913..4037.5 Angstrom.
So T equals 1.5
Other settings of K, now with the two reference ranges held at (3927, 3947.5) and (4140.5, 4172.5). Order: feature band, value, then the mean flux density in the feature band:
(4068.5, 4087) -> -4.61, 0.617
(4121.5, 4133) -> -1.42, 0.666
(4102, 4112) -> -1.47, 0.634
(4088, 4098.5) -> -3.59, 0.703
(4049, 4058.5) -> -3.54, 0.611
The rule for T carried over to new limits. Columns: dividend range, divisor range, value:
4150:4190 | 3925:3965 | 2.25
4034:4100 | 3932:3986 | 1.87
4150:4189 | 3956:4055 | 1.23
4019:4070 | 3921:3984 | 1.92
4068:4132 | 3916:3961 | 2.13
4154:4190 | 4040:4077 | 1.14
